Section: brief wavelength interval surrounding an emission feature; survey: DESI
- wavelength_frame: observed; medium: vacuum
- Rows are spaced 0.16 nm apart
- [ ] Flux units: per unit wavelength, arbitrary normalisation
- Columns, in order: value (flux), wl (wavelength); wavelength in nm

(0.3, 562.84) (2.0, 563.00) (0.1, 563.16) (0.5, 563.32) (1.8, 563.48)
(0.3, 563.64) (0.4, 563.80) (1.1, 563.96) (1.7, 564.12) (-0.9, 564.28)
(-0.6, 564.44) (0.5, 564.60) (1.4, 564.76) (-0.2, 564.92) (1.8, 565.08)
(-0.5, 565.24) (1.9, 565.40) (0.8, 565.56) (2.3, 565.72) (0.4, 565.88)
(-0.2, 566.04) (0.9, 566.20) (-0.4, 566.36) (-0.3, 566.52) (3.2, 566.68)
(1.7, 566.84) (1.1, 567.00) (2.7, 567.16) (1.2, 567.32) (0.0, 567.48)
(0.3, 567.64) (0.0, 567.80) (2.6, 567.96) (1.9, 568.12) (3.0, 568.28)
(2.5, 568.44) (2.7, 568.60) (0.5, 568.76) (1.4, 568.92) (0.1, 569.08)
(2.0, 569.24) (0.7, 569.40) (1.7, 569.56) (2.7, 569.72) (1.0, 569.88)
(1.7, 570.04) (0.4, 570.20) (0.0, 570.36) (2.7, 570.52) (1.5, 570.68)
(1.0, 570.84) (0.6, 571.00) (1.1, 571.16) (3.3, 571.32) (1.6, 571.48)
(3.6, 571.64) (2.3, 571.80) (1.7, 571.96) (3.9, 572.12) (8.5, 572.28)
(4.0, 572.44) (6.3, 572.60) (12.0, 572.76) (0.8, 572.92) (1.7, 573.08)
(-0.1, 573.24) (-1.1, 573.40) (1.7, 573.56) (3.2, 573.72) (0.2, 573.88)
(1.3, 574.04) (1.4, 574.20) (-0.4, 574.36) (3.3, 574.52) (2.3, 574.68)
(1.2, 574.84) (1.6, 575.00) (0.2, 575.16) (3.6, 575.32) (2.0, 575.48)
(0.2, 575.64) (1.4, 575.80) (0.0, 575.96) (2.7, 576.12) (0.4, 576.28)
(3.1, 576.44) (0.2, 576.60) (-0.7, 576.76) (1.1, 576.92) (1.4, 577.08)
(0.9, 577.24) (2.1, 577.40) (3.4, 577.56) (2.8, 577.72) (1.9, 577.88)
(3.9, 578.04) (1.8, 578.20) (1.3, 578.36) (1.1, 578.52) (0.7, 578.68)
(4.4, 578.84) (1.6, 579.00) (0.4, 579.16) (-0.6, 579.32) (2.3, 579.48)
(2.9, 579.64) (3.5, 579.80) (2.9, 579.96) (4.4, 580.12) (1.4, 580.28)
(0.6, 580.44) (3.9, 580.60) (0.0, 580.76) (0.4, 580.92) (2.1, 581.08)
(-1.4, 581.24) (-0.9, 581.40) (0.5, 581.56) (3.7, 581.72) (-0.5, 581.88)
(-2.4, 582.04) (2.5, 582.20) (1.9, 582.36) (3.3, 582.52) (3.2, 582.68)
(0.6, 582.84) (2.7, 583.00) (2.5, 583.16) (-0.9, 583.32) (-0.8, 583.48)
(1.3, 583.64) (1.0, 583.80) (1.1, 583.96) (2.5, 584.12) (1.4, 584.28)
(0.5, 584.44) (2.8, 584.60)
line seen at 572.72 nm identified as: [O II] 3727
